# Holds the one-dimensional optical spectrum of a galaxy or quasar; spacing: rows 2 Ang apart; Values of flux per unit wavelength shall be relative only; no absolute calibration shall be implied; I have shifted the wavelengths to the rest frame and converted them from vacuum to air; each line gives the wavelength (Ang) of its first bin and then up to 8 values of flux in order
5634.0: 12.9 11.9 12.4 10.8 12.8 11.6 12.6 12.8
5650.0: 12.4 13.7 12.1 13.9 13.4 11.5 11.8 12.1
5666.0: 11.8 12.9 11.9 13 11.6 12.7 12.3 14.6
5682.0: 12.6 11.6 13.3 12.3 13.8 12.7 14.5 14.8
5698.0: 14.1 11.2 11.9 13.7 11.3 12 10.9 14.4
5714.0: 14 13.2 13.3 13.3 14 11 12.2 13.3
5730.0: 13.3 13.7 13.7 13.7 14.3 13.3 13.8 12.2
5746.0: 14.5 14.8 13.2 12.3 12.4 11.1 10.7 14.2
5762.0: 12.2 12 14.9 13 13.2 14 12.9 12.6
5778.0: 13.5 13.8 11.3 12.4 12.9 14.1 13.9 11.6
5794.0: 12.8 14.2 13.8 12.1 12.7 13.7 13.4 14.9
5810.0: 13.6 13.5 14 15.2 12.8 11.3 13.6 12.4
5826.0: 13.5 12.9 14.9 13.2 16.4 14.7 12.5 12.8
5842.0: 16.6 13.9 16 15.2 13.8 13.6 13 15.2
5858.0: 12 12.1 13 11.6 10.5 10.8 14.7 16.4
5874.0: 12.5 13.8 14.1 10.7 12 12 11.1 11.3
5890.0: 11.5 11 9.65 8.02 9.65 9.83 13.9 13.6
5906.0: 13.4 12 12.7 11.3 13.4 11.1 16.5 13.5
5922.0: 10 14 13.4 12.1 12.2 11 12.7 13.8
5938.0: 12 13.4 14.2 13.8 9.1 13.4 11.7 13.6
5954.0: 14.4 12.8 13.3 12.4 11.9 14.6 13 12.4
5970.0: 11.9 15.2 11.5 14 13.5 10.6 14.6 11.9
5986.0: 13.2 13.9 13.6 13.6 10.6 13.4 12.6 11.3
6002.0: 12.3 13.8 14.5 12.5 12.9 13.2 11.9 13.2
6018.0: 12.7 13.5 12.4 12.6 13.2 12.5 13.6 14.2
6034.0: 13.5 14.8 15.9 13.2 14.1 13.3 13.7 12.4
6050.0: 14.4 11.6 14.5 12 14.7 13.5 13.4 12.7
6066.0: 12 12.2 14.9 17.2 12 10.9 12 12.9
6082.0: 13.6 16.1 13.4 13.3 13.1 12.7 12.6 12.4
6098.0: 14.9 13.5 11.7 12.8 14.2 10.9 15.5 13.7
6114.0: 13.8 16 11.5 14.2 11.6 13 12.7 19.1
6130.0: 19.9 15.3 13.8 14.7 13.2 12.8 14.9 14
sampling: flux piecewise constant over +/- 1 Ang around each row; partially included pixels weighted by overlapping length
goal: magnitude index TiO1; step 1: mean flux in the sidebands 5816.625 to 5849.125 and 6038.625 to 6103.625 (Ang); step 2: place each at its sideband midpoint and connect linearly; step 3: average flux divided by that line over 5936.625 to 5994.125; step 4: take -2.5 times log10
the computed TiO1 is 0.05 mag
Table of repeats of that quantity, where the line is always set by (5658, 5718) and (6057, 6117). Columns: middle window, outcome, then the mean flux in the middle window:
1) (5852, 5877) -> 0.00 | 13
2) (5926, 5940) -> 0.06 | 12.5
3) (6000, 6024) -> 0.03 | 12.9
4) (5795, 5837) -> -0.06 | 13.7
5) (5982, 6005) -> 0.04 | 12.8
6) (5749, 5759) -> 0.08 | 11.9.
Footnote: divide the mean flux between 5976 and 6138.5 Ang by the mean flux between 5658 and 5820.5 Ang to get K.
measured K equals 1.0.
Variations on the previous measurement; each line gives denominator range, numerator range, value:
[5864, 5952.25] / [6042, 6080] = 1.07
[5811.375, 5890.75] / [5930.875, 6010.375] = 0.97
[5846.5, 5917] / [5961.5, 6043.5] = 1.06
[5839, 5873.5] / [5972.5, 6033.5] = 0.95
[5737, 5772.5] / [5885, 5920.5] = 0.90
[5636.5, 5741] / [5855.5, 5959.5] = 0.97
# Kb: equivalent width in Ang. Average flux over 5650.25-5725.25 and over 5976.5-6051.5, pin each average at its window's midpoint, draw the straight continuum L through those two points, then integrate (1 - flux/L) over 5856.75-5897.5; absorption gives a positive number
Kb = 3.4 Ang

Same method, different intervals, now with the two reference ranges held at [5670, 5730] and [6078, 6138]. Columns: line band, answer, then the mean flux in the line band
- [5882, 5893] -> 1.56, 11.4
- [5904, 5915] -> 0.59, 12.7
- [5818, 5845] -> -1.07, 13.7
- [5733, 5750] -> -1.02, 13.8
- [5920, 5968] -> 2.56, 12.7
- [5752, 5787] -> 0.76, 12.8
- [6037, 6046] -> -0.25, 14.1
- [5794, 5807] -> -0.16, 13.3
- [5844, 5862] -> -0.79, 13.8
